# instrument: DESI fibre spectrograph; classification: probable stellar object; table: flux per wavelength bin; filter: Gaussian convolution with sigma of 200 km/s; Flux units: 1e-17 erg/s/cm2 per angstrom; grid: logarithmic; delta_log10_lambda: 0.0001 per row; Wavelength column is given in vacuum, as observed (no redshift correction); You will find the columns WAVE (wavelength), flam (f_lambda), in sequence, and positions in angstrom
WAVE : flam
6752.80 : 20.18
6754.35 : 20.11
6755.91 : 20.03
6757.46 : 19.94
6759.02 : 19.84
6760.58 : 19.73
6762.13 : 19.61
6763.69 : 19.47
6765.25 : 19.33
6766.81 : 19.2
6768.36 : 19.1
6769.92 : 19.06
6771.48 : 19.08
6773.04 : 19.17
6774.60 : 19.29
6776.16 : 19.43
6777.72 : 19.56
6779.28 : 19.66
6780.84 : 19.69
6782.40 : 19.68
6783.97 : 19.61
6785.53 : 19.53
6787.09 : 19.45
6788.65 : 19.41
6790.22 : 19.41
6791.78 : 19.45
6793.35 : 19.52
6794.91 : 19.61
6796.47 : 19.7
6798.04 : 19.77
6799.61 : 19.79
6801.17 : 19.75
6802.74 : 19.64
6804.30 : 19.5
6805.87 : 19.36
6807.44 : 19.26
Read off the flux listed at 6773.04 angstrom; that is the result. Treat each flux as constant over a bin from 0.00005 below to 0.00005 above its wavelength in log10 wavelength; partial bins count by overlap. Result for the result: 19.17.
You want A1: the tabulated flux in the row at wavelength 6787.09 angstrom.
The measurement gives 19.45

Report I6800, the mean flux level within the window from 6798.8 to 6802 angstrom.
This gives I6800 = 19.8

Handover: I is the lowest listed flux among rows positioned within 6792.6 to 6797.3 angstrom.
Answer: 19.52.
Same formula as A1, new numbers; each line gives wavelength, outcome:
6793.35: 19.52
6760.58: 19.73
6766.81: 19.2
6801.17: 19.75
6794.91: 19.61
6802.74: 19.64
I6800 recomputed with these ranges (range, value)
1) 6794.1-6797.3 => 19.7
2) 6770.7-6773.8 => 19.1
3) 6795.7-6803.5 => 19.7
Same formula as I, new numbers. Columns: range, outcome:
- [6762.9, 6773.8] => 19.06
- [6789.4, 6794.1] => 19.41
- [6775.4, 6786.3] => 19.43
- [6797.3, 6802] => 19.75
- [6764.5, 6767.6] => 19.2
